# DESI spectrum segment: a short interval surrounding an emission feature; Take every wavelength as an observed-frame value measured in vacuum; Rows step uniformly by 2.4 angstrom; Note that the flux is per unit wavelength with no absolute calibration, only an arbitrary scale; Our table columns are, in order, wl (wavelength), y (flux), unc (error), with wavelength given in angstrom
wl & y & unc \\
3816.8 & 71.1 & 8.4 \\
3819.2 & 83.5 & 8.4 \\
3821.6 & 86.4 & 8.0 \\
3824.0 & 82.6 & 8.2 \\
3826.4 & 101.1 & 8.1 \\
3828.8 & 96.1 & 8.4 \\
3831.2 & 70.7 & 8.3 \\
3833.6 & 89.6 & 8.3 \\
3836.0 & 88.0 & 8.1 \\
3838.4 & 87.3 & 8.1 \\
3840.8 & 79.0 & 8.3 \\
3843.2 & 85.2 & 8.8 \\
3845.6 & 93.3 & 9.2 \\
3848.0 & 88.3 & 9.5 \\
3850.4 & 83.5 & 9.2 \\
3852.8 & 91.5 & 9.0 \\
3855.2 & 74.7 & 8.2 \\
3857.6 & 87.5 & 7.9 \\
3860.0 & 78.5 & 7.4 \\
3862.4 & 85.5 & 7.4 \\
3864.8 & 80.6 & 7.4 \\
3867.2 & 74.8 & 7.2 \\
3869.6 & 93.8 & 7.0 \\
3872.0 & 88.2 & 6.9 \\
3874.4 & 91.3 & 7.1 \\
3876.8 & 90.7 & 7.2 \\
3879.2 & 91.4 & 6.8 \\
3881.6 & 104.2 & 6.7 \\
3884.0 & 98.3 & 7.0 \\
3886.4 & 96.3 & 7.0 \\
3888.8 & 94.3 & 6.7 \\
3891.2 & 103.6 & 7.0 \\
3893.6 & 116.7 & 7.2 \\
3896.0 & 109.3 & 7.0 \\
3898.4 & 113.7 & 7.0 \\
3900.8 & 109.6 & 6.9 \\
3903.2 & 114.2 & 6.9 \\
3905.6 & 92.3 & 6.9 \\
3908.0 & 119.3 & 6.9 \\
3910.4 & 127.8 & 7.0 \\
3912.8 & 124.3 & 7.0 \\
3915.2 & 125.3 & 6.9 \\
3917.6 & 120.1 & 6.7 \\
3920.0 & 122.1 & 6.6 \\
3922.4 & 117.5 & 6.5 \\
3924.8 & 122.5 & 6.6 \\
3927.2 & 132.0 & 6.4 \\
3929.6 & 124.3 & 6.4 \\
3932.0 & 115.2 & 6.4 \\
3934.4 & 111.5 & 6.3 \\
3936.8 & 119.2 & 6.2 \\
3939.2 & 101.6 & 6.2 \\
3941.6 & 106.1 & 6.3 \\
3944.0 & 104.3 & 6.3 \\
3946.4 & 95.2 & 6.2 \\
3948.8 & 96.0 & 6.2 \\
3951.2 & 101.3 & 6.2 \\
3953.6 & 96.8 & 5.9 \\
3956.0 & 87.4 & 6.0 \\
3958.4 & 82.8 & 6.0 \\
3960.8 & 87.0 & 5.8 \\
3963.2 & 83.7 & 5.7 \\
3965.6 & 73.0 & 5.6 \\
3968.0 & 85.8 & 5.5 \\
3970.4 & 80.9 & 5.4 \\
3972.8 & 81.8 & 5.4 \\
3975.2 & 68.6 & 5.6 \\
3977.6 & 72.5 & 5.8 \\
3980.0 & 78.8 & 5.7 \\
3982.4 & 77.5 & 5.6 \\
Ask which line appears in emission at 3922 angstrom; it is C III] 1909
